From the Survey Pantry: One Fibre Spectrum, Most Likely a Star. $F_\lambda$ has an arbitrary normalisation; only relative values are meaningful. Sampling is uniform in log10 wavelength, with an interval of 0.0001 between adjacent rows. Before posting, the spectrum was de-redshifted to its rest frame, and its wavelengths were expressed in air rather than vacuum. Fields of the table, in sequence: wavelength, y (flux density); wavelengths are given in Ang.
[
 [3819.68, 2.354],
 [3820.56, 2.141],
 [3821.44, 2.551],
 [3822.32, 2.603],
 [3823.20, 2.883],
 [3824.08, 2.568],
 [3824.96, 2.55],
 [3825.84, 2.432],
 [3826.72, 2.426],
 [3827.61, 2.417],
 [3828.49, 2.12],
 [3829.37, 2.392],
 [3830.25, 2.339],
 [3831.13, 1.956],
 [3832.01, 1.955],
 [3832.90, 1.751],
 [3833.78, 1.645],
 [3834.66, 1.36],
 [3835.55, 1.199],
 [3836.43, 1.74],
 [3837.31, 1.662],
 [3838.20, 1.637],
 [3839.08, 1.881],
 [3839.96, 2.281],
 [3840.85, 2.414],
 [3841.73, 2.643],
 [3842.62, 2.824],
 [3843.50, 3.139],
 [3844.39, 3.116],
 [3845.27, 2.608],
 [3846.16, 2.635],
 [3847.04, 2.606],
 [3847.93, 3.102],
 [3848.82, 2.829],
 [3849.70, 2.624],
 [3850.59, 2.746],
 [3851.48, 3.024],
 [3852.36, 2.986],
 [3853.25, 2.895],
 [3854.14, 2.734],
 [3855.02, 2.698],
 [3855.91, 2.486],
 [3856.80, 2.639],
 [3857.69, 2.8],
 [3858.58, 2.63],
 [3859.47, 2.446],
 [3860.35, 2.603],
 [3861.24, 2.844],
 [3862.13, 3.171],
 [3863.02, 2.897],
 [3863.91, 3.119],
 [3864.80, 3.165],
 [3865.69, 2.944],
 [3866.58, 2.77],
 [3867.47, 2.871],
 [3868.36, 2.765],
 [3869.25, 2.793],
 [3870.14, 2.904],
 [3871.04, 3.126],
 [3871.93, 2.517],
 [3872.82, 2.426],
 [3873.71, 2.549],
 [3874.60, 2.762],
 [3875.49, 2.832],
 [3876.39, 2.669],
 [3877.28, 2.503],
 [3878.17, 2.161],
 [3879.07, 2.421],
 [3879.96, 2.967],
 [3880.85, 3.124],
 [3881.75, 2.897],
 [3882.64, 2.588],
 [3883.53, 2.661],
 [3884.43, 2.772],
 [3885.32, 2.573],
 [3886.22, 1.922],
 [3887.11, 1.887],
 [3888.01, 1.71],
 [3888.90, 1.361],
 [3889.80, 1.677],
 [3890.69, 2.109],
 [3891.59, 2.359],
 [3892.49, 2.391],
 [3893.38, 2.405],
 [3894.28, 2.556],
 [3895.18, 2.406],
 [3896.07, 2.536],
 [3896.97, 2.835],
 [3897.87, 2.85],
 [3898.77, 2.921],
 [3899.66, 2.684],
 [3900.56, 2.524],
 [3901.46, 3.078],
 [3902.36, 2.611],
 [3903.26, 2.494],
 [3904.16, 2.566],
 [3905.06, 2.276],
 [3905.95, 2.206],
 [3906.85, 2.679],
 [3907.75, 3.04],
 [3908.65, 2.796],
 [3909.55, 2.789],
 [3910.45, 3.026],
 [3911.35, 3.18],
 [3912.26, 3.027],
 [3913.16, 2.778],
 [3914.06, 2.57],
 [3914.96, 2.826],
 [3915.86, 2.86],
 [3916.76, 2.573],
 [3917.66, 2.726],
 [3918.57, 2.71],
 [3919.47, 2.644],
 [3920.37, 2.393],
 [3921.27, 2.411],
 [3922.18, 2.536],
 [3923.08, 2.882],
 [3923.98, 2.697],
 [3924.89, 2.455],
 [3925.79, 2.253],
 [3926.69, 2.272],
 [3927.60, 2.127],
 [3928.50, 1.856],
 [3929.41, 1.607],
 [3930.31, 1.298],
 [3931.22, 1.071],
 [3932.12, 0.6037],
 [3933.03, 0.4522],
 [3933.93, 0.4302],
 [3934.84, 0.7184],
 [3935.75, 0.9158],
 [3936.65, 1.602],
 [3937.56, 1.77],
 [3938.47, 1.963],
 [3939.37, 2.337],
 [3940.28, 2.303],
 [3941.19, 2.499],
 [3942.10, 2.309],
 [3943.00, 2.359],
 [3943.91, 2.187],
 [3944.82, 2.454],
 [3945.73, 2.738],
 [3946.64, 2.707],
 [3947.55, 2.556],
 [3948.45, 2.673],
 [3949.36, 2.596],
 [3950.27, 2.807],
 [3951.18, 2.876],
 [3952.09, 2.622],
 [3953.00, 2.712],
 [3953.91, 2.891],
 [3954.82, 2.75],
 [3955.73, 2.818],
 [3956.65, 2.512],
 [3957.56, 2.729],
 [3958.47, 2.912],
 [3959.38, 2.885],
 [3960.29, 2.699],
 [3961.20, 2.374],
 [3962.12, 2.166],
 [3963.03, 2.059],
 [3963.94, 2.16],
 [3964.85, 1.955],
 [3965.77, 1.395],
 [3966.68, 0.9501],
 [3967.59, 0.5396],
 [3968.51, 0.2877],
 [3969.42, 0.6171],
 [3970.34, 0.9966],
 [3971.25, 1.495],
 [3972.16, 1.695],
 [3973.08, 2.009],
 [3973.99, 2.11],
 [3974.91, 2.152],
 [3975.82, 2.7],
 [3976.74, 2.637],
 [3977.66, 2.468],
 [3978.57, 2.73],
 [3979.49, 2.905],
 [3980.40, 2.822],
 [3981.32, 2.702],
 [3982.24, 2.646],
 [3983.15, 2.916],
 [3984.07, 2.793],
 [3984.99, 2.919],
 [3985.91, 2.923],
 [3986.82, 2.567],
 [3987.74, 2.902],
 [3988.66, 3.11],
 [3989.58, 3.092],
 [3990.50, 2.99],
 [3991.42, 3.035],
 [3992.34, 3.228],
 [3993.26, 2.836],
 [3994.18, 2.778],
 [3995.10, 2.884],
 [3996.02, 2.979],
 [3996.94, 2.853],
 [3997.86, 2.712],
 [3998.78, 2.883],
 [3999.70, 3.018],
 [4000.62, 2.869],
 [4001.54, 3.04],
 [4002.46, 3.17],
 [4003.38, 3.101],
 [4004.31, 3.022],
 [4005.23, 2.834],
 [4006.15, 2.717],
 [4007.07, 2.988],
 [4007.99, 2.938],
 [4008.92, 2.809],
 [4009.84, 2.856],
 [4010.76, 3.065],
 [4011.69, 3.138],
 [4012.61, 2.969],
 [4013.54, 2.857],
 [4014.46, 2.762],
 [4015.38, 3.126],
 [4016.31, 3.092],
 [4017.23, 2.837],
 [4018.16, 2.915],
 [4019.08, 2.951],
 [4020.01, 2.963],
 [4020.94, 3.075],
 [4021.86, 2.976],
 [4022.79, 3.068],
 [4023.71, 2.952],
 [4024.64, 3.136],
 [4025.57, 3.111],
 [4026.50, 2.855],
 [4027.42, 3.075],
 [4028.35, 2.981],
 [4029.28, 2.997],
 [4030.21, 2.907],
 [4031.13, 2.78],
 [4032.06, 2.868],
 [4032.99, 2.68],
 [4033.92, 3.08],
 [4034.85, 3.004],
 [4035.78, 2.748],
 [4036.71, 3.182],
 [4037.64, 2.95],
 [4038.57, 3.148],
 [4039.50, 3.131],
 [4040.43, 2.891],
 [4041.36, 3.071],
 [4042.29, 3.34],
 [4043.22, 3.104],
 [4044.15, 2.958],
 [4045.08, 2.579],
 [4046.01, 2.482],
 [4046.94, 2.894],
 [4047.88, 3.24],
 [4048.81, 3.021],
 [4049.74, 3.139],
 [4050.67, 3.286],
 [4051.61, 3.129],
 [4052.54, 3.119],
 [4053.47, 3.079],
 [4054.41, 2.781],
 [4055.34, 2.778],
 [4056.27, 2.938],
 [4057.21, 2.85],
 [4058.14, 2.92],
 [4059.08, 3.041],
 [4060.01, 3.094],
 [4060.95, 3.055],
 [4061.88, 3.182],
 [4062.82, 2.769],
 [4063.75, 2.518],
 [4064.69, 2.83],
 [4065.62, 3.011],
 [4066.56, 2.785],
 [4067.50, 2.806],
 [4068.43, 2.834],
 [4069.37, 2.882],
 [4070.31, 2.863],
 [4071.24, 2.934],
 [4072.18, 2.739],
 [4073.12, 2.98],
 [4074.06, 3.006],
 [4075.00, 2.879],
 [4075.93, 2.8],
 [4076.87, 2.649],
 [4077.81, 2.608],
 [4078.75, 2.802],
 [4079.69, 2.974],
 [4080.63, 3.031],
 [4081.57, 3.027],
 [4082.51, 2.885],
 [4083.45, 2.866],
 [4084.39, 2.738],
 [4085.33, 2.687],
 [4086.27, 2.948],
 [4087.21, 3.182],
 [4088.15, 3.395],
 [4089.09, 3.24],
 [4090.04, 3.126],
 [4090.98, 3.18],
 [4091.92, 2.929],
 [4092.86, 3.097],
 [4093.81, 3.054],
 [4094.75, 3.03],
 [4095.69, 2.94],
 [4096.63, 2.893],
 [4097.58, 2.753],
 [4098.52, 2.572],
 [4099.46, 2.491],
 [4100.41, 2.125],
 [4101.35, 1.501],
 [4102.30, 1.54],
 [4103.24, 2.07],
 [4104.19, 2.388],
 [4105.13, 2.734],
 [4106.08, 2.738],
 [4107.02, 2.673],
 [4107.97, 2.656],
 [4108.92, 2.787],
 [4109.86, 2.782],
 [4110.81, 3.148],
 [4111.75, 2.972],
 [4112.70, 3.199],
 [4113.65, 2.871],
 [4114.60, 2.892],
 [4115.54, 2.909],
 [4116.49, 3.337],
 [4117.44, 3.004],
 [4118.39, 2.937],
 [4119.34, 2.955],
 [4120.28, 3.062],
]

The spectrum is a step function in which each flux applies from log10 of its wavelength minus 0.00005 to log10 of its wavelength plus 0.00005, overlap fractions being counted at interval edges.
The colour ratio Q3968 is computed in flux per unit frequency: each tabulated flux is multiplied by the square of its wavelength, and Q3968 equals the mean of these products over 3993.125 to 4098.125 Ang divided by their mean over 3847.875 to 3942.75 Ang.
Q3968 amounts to 1.30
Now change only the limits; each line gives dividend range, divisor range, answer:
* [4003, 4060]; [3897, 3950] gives 1.35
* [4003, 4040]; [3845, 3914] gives 1.20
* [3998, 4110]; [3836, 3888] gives 1.20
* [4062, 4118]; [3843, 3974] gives 1.28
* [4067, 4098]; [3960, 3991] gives 1.39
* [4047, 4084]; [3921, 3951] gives 1.54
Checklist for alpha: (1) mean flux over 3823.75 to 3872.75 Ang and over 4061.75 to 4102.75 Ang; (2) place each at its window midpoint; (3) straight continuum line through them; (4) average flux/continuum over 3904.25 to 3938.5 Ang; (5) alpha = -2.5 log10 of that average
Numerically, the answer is 0.19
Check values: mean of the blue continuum 2.53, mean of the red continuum 2.82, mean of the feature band 2.19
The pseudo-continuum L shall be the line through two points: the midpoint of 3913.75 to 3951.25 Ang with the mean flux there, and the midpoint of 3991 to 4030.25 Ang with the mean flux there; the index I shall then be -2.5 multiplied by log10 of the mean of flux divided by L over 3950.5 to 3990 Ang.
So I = 0.09 mag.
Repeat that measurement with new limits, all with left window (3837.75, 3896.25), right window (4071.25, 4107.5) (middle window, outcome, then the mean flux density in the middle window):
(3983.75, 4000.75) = -0.08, 2.92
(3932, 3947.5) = 0.41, 1.83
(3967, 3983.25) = 0.32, 2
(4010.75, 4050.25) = -0.10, 2.98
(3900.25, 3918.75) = -0.04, 2.73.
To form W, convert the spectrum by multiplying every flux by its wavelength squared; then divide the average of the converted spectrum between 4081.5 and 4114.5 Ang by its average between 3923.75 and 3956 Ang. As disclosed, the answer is 1.44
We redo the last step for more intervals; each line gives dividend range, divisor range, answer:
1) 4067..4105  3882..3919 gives 1.20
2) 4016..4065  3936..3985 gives 1.36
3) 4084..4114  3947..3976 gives 1.38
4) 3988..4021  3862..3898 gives 1.22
